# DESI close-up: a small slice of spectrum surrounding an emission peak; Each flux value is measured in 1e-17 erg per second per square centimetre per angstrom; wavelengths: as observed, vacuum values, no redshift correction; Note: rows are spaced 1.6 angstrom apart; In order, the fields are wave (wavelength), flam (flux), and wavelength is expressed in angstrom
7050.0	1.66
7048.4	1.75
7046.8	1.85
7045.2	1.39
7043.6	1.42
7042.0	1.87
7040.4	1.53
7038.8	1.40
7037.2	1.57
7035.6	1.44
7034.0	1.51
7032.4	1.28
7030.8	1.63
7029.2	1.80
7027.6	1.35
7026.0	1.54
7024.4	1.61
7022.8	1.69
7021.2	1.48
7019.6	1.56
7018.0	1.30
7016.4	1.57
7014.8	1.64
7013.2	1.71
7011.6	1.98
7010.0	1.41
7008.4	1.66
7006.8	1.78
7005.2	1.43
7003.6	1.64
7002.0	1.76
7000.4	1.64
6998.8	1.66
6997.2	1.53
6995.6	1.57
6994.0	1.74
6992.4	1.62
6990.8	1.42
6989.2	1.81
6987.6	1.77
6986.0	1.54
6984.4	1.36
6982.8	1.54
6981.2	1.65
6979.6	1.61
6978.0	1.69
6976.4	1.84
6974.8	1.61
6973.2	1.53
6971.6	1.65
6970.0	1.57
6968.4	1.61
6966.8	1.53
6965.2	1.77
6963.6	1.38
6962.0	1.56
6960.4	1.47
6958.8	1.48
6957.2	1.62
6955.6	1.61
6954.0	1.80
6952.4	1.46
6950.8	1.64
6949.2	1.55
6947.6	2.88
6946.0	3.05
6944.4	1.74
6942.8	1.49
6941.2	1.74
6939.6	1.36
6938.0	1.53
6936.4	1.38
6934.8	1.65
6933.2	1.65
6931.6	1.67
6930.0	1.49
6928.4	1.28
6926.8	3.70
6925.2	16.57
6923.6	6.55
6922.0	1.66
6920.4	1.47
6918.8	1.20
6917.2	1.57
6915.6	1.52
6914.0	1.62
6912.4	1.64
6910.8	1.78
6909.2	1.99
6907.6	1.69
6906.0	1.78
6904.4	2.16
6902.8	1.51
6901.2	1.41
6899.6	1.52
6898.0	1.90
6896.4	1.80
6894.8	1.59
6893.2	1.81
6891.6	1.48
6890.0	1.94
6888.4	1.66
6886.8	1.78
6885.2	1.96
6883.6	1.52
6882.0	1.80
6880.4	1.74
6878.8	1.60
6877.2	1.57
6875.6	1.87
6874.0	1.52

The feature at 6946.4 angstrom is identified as [N II] 6583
